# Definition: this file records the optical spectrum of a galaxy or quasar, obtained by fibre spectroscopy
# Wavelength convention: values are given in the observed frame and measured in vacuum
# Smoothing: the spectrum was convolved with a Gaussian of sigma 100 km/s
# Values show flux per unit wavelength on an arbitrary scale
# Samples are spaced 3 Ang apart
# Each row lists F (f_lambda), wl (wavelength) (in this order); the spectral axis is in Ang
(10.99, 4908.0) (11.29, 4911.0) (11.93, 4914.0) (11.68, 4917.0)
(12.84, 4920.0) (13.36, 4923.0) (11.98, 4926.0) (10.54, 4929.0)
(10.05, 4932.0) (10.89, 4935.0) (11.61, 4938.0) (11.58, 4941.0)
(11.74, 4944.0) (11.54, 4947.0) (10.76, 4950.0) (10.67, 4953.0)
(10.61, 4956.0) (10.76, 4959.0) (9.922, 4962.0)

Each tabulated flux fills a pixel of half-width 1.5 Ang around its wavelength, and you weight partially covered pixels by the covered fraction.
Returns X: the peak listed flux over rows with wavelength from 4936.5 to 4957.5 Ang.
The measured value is 11.74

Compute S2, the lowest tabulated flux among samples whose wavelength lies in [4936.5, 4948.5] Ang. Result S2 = 11.54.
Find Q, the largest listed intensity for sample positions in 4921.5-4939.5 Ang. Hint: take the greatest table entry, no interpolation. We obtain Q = 13.36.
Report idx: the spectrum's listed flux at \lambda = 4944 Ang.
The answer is 11.74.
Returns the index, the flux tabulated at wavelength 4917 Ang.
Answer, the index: 11.68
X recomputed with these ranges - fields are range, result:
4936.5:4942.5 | 11.61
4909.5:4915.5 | 11.93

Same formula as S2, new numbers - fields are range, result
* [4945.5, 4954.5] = 10.67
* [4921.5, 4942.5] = 10.05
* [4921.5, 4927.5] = 11.98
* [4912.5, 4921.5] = 11.68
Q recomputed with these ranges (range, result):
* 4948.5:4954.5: 10.76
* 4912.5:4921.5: 12.84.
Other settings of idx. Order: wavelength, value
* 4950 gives 10.76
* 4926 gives 11.98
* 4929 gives 10.54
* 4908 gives 10.99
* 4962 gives 9.922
